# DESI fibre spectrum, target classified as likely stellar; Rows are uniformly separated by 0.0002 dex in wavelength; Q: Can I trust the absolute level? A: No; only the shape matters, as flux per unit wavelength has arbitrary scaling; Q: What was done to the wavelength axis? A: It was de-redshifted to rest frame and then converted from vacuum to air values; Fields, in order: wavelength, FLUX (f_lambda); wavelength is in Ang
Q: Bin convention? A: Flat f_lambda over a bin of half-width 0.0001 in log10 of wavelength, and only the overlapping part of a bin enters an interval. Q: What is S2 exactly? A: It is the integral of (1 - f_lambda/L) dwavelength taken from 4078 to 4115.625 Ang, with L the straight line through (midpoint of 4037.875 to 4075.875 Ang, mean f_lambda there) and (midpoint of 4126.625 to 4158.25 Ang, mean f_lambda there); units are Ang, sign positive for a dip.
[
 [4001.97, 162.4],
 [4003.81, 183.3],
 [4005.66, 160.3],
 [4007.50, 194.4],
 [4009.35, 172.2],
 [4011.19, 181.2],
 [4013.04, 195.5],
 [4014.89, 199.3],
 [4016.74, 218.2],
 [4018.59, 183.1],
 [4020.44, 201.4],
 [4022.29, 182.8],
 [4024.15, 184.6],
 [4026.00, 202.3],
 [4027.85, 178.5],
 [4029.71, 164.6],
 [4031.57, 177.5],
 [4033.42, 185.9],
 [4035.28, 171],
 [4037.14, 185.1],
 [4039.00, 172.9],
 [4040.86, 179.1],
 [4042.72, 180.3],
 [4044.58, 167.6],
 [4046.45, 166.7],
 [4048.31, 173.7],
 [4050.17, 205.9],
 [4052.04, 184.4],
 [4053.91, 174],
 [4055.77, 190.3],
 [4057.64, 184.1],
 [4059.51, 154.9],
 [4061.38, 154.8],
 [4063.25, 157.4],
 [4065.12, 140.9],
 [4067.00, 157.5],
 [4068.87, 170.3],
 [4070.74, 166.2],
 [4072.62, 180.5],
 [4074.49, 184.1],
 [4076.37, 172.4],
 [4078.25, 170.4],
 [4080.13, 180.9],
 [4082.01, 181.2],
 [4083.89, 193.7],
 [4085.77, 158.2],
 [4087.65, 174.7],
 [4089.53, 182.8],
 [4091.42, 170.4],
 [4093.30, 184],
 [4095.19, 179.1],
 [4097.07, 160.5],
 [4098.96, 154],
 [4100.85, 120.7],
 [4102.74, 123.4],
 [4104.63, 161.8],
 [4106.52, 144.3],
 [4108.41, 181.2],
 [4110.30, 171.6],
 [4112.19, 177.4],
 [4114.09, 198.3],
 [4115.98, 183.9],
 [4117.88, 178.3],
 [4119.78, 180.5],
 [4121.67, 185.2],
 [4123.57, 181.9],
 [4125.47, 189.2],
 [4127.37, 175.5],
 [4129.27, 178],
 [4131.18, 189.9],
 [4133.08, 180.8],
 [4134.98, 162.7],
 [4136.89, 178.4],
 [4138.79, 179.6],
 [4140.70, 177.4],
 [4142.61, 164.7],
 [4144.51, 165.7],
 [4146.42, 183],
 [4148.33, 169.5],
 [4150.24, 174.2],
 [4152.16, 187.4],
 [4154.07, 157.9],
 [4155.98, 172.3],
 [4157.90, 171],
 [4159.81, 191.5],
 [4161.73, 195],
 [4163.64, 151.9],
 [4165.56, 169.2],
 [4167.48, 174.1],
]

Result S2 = 1.04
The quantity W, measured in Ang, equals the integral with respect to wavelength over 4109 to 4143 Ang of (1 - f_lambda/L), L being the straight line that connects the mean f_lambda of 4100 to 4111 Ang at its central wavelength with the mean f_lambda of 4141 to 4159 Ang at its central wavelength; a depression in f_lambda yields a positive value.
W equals -4.18 Ang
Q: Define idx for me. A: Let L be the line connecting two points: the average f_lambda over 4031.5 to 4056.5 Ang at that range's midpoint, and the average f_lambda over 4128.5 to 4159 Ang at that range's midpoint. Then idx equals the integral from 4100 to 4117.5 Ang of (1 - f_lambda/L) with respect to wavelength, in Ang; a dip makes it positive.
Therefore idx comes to 1.3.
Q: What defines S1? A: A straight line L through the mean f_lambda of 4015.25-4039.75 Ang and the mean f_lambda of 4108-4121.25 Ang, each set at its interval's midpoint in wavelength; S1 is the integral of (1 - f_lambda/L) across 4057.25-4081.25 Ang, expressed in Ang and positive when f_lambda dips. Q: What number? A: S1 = 2.2 Ang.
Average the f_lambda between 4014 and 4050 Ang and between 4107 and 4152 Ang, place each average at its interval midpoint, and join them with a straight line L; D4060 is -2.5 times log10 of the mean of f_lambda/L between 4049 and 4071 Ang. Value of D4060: 0.07 mag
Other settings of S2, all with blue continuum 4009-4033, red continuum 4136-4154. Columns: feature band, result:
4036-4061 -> 1.0 Ang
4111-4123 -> -0.4 Ang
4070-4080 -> 0.4 Ang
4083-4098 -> 0.4 Ang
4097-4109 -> 2.1 Ang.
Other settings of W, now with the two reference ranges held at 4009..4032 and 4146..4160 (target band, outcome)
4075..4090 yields 0.4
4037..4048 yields 0.7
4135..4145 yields 0.2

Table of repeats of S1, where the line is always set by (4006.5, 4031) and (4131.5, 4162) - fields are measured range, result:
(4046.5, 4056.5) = 0.1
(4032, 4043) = 0.5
